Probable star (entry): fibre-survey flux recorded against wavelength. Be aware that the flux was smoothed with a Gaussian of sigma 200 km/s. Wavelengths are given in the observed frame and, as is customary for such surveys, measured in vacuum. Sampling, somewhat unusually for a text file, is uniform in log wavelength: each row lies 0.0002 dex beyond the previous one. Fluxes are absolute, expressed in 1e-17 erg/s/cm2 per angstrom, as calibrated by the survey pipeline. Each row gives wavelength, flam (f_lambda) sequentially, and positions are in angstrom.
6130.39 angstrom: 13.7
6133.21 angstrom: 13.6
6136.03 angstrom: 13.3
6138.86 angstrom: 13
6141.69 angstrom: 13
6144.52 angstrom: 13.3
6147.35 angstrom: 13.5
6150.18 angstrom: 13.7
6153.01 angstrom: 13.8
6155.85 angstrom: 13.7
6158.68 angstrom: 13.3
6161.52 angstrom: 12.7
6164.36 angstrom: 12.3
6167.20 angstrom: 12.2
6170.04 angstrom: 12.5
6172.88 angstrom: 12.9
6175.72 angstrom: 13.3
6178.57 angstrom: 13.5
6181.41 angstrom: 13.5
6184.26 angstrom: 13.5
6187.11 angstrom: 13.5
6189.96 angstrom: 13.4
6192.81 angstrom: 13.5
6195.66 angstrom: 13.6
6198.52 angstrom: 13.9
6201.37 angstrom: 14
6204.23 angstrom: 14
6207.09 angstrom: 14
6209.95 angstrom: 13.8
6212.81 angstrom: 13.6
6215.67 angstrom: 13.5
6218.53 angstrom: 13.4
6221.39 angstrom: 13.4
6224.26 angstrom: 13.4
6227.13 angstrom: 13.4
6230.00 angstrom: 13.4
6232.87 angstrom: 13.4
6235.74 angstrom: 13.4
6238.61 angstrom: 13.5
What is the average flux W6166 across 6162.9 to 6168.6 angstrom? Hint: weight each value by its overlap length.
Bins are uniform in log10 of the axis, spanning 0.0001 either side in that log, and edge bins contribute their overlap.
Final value 12.2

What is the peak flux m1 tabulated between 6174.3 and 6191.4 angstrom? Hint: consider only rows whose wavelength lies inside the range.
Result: 13.5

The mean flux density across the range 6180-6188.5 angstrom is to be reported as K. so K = 13.5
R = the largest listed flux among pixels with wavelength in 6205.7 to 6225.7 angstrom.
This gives 14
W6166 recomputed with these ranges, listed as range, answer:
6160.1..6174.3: 12.5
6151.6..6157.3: 13.7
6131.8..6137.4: 13.5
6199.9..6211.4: 13.9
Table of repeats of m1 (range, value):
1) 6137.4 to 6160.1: 13.8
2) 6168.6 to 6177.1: 13.3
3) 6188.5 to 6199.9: 13.9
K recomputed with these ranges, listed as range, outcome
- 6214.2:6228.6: 13.4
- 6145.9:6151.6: 13.6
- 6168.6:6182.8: 13.1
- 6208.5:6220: 13.6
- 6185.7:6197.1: 13.5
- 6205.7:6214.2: 13.8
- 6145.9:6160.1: 13.6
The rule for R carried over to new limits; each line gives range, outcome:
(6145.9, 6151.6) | 13.7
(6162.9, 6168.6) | 12.3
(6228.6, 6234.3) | 13.4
